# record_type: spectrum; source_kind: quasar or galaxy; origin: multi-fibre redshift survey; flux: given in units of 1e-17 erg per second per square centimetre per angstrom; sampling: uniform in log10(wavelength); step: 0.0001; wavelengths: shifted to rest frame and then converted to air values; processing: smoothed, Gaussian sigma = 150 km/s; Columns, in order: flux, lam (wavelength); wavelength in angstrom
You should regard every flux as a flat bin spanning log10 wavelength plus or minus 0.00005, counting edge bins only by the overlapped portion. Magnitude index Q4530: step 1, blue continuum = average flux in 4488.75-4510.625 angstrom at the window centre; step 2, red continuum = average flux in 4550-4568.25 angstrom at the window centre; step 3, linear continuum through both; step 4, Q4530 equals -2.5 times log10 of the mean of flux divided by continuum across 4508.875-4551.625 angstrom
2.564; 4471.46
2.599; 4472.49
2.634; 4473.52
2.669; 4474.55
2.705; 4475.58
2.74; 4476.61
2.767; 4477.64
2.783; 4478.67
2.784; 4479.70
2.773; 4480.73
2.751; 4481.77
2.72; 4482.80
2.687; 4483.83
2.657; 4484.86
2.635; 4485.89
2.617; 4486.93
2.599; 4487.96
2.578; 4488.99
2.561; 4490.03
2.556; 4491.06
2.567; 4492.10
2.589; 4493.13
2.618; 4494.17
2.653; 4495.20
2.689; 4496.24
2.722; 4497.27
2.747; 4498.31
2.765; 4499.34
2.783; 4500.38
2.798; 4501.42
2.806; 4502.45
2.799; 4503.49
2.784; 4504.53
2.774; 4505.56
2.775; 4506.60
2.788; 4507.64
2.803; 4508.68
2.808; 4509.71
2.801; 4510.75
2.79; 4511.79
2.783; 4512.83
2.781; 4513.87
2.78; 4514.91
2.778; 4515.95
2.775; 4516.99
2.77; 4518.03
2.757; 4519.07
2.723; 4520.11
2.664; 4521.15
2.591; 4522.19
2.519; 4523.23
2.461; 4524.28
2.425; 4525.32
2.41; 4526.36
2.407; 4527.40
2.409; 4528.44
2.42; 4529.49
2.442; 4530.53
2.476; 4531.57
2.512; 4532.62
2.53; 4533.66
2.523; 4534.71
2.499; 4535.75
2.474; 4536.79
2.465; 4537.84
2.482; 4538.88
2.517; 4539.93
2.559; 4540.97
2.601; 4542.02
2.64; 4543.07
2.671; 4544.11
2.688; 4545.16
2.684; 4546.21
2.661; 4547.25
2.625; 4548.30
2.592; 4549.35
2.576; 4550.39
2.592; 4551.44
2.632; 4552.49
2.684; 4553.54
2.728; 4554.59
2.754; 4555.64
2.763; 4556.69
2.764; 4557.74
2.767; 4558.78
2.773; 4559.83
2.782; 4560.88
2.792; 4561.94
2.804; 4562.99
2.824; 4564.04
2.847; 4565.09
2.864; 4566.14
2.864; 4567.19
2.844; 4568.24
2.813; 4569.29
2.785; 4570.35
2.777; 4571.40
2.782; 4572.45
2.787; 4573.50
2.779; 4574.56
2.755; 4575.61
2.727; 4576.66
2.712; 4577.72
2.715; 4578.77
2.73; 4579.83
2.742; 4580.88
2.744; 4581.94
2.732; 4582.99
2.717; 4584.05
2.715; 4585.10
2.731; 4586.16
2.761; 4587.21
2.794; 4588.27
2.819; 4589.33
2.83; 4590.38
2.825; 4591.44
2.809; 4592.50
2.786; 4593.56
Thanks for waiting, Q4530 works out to 0.054 mag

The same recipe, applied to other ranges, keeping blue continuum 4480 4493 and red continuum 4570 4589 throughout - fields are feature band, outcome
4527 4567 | 0.03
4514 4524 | -0.01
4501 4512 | -0.05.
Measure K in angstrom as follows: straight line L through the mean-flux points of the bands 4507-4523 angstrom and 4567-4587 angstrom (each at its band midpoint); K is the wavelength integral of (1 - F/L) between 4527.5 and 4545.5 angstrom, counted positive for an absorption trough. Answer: 1.5 angstrom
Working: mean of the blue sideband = 2.76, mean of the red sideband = 2.76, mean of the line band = 2.52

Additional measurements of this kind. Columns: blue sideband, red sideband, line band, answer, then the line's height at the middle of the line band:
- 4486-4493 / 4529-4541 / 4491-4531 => -2.2 angstrom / 2.54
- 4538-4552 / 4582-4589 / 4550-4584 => -1.0 angstrom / 2.68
